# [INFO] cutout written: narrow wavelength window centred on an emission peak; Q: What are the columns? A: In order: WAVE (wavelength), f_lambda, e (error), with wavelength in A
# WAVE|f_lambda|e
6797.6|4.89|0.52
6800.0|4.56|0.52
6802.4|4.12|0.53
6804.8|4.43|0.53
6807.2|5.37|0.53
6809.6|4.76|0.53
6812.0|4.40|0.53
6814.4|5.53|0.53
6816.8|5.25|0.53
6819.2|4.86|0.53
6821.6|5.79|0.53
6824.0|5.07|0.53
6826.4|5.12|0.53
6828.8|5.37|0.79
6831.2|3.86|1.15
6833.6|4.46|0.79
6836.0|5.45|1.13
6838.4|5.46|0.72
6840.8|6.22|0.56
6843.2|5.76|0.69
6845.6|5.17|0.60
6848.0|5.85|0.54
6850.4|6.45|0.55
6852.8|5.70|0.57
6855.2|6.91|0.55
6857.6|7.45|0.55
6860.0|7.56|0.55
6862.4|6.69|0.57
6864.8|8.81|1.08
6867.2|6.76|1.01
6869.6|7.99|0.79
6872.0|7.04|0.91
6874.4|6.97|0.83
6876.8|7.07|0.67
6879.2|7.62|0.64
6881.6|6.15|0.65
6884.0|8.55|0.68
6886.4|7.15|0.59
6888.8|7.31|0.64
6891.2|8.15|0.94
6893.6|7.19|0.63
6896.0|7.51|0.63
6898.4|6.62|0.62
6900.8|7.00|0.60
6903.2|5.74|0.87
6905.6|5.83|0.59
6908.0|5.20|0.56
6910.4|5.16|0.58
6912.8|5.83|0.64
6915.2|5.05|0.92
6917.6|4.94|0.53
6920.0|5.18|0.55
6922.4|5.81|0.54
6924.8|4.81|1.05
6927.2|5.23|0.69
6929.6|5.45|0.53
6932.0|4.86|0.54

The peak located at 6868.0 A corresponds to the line Mg II 2798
